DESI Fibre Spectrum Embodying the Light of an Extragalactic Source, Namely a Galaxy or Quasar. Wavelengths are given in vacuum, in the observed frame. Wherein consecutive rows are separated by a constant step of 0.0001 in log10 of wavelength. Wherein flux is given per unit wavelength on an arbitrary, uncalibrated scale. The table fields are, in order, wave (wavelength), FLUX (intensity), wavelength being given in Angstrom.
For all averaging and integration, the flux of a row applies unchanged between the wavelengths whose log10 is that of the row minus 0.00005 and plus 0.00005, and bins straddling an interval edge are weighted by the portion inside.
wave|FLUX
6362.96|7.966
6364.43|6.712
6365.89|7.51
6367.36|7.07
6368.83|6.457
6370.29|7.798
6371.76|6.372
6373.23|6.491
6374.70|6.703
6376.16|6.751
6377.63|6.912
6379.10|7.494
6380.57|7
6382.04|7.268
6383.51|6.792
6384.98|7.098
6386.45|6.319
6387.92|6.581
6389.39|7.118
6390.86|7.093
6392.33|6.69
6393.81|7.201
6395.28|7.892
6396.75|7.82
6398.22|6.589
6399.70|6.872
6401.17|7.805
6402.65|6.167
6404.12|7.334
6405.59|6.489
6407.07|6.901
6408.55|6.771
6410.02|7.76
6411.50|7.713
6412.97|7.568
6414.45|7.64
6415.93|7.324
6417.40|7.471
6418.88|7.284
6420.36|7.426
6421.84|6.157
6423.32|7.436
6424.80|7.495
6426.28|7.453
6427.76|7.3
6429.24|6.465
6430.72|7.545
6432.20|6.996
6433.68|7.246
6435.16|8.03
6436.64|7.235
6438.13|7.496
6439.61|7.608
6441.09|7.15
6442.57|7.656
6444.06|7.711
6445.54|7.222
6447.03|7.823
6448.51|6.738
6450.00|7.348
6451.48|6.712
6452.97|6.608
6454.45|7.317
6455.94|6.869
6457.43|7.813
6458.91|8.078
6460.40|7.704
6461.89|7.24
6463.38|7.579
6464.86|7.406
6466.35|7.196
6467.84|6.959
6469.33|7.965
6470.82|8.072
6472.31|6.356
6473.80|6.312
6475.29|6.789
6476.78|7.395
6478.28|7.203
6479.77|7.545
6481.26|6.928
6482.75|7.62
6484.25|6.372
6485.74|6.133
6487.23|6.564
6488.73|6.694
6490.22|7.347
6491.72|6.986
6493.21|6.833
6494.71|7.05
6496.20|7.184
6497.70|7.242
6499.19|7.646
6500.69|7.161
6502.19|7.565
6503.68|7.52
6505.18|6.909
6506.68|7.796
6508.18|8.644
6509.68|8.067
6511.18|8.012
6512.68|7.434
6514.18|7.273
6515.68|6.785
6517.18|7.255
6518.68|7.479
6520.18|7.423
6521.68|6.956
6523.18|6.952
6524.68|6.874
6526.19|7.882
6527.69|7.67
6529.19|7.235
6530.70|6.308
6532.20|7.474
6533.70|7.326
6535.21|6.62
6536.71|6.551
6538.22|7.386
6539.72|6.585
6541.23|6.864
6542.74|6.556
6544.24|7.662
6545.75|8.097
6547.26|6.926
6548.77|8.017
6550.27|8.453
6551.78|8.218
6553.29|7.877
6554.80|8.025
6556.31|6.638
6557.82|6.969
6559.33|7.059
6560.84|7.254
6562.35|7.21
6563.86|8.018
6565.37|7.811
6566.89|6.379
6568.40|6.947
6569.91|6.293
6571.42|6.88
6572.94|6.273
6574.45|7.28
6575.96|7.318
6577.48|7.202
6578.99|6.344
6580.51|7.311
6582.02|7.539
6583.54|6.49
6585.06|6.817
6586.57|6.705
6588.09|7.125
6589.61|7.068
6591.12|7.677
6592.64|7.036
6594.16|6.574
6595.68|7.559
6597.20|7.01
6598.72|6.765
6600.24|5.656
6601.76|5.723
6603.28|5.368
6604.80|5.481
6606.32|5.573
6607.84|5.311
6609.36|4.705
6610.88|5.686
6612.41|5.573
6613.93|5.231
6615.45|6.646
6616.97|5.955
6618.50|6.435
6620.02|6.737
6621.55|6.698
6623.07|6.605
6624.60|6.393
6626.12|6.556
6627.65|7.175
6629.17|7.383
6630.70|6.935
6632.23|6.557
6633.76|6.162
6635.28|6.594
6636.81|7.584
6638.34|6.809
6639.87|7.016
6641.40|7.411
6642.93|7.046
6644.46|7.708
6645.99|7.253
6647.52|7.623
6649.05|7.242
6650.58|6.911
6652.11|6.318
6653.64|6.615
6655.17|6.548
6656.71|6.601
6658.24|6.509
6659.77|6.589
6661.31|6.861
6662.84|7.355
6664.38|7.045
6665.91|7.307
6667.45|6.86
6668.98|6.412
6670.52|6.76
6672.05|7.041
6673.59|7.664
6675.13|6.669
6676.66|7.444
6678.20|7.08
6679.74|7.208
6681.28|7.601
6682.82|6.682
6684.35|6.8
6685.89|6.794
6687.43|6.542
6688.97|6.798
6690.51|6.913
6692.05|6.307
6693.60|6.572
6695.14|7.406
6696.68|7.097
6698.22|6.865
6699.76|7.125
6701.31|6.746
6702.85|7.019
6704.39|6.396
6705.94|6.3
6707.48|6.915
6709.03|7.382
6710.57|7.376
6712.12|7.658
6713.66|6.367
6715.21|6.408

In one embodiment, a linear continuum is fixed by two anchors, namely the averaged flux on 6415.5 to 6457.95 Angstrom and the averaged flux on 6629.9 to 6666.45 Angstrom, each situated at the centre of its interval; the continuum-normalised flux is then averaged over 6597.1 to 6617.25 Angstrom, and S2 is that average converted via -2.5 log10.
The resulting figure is 0.22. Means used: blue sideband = 7.27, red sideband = 6.94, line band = 5.72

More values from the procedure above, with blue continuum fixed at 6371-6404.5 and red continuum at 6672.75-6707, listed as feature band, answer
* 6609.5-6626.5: 0.13 mag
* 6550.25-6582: -0.04 mag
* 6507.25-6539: -0.06 mag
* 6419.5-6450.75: -0.05 mag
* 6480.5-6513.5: -0.05 mag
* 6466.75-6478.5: -0.03 mag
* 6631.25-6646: -0.01 mag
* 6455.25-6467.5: -0.08 mag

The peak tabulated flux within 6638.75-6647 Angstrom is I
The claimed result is 7.708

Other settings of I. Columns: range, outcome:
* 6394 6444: 8.03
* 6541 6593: 8.453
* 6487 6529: 8.644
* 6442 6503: 8.078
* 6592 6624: 7.559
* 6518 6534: 7.882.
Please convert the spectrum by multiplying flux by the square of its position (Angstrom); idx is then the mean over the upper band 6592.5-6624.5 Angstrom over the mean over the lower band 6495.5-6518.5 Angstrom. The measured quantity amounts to 0.84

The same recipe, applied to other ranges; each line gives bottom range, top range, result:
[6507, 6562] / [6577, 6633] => 0.90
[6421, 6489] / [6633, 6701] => 1.03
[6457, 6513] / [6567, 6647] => 0.94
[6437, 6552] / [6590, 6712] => 0.97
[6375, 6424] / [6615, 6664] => 1.04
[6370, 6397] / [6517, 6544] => 1.06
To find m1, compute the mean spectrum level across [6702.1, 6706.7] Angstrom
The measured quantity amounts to 6.57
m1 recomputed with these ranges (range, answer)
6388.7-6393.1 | 6.96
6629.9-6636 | 6.56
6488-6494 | 6.97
